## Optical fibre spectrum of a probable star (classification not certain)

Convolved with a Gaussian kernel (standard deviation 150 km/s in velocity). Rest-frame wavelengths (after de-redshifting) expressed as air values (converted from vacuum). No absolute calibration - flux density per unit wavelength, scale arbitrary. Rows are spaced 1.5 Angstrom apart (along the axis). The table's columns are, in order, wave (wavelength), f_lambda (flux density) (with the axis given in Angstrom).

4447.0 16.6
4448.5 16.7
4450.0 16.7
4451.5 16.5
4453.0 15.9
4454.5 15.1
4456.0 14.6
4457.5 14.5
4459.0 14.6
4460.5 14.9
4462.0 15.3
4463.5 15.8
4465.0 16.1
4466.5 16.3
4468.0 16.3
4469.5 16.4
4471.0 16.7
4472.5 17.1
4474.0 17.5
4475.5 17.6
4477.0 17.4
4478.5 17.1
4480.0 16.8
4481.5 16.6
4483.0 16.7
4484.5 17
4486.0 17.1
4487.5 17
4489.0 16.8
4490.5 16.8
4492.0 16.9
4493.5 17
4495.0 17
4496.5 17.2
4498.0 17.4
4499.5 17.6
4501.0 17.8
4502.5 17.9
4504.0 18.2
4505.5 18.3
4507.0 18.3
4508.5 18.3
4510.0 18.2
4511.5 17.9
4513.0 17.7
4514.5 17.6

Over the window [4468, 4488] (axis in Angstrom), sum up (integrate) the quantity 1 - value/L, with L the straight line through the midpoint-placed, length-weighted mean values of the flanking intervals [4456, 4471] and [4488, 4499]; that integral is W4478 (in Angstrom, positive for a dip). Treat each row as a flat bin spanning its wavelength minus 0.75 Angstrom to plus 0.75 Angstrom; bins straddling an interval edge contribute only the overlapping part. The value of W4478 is -0.9 Angstrom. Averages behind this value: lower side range 15.6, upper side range 17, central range 17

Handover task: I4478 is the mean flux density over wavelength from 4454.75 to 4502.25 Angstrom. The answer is 16.6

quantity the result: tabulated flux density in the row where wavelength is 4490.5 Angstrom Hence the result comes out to 16.8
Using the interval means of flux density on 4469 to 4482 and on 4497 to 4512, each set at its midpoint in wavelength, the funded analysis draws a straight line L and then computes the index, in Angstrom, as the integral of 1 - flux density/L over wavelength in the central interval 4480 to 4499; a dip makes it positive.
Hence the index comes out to 0.6 Angstrom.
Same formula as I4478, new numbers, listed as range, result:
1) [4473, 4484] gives 17.1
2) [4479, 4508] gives 17.3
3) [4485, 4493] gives 16.9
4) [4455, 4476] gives 15.9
